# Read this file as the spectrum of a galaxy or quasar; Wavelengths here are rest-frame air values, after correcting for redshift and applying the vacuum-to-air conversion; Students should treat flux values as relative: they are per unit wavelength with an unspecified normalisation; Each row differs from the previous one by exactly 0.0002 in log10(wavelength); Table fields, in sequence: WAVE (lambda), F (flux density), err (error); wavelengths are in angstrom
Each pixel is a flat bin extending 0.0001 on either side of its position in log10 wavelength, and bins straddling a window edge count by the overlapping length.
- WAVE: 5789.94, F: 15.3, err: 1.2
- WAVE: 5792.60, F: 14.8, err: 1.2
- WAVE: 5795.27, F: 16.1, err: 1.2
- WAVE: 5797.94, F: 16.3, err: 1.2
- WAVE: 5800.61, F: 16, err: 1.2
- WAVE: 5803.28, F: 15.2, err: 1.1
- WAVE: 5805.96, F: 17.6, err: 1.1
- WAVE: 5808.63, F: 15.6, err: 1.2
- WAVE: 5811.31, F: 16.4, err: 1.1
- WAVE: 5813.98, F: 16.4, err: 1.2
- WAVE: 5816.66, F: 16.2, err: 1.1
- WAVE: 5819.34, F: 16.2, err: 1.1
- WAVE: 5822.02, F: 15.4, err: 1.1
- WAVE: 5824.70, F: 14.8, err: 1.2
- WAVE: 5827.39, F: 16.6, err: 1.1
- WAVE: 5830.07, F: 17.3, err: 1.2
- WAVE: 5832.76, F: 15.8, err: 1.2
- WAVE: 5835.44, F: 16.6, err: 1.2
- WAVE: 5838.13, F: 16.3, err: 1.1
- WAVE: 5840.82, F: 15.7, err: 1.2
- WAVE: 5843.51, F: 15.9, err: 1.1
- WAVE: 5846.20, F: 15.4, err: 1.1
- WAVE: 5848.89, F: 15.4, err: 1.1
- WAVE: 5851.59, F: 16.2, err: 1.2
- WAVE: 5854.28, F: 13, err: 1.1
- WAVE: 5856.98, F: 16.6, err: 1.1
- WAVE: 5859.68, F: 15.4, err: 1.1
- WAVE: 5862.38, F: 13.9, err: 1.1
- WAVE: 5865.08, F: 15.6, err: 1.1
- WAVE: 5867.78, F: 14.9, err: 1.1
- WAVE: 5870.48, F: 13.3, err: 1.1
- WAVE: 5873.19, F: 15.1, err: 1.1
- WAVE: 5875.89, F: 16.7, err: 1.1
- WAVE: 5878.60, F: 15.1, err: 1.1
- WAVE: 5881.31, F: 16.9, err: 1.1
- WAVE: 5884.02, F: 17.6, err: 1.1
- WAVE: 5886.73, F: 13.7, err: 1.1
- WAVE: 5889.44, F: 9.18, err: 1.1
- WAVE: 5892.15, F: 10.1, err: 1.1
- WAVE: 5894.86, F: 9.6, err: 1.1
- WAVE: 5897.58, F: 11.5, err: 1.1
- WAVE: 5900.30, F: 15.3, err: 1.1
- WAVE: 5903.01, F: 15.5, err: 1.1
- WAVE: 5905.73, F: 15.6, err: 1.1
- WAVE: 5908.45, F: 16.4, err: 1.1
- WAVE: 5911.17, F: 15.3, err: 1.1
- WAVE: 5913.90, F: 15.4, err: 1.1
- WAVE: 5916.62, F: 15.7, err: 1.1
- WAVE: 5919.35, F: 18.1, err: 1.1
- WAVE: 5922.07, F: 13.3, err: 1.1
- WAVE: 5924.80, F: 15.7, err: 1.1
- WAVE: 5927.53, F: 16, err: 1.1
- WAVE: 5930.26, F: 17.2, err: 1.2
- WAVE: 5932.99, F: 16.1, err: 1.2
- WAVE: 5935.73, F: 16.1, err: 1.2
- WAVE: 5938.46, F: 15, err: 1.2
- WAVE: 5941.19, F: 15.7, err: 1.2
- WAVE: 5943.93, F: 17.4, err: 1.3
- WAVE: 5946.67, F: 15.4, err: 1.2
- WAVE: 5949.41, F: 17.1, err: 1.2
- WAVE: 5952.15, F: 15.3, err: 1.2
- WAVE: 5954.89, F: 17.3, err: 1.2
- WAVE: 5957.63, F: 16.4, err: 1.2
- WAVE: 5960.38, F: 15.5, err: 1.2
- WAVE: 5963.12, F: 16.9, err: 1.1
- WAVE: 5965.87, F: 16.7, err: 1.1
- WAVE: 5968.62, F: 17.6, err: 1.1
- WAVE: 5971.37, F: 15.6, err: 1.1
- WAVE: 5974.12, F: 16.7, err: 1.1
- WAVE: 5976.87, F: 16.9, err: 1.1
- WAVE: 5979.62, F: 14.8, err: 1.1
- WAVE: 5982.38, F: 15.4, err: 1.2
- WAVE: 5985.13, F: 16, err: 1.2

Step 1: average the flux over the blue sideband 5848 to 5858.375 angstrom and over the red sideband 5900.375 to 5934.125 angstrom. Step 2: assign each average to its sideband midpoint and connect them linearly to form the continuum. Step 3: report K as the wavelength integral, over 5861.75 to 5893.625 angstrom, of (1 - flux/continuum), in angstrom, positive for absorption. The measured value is 2.4 angstrom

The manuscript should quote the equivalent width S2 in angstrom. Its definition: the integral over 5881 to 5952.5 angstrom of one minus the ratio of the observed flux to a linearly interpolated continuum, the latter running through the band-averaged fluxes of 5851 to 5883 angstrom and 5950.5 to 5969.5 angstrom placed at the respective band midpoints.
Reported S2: 4.1 angstrom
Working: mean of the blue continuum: 15.2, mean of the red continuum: 16.5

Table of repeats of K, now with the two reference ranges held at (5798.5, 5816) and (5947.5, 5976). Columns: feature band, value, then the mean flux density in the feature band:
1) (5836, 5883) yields 2.6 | 15.4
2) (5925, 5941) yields 0.4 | 16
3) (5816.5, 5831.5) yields 0.2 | 16.1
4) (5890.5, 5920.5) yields 3.8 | 14.3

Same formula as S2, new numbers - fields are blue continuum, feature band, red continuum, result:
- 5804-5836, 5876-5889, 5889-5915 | -1.2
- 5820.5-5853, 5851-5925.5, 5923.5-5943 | 6.2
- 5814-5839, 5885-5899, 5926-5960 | 4.5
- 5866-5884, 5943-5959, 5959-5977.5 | -0.1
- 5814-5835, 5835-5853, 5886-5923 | -0.4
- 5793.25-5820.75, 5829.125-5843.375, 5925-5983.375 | -0.1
